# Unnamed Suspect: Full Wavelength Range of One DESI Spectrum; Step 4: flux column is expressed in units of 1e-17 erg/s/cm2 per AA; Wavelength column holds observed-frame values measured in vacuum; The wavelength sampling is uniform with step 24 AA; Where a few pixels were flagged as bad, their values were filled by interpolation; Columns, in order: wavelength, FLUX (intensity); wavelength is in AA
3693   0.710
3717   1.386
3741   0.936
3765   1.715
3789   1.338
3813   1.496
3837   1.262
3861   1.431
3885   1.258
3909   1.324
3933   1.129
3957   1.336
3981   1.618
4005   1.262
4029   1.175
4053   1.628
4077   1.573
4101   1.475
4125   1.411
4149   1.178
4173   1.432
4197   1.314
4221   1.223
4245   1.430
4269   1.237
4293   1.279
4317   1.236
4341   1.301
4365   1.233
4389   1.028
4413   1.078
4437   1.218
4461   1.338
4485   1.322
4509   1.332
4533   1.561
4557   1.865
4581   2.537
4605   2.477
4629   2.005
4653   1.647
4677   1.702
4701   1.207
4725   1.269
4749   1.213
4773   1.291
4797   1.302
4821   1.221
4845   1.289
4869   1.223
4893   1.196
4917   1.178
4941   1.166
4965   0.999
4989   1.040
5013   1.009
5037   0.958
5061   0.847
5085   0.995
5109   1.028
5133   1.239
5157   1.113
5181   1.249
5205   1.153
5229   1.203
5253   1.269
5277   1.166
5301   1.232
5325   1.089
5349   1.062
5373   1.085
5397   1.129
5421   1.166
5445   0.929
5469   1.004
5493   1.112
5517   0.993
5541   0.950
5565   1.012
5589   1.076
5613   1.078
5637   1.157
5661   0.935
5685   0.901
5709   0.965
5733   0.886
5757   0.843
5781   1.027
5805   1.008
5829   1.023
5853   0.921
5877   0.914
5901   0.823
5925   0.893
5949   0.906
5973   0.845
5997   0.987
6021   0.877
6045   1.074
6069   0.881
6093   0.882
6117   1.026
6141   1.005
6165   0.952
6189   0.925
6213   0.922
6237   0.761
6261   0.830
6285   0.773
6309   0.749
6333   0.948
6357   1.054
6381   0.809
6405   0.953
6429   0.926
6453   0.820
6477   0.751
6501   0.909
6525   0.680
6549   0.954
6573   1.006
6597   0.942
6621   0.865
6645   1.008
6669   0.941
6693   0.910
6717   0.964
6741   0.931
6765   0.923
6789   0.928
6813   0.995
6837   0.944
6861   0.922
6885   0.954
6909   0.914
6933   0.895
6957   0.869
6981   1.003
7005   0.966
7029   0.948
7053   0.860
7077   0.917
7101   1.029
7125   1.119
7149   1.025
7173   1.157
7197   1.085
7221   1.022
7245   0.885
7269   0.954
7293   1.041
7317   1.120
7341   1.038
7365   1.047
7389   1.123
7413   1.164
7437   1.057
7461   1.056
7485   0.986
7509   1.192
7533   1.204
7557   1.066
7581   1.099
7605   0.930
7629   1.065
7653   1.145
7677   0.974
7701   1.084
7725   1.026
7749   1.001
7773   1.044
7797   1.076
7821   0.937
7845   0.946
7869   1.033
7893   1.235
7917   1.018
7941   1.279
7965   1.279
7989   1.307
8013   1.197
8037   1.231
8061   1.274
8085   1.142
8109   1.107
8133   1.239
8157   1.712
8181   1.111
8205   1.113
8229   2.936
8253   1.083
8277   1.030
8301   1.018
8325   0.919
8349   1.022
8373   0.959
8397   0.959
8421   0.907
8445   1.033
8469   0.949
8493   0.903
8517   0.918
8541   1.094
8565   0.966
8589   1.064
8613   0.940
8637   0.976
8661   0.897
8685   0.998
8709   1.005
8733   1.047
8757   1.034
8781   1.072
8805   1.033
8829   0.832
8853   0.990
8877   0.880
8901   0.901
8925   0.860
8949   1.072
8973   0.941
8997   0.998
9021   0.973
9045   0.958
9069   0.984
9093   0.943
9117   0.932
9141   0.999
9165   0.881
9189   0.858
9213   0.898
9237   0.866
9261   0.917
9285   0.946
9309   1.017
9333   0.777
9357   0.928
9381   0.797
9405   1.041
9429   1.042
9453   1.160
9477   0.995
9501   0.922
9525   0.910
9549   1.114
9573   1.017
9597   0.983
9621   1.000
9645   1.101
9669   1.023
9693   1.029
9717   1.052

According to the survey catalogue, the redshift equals 0.64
